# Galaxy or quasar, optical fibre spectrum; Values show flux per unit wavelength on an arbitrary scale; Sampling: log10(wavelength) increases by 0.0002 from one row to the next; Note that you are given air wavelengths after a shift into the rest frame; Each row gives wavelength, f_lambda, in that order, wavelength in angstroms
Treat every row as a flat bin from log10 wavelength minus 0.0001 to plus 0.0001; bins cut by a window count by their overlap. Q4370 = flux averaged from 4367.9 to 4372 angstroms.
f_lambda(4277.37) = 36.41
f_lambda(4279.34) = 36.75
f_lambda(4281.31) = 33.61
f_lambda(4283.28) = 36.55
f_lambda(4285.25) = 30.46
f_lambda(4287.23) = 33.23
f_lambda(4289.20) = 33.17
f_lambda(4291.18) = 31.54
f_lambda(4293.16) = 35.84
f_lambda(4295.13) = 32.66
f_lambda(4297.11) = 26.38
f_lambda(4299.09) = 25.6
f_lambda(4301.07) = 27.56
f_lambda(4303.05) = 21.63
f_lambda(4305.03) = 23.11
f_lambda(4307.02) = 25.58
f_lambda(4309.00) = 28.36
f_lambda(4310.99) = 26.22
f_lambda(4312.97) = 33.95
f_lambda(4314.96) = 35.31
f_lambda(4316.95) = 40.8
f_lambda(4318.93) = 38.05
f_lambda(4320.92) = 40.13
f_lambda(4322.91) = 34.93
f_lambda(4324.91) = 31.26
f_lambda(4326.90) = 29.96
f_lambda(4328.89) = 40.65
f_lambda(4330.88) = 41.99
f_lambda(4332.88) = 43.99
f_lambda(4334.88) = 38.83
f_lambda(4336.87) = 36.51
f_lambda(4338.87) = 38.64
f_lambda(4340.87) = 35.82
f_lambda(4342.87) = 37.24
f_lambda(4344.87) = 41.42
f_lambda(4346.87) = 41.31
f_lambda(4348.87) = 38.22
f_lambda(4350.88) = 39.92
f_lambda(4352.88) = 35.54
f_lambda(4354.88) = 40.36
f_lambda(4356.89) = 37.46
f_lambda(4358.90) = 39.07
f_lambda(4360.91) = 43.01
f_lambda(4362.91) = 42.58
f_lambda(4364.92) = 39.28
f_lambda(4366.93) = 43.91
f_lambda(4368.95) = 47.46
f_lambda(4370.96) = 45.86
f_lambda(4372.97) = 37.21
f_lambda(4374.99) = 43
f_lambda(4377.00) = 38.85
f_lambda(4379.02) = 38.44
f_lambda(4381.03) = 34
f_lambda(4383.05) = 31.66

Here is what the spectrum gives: 46.5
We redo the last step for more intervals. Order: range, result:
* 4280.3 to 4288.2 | 33.5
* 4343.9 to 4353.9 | 39.3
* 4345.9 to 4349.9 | 39.7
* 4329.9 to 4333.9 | 42.9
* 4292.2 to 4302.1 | 29.6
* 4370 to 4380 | 40.6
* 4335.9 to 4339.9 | 37.5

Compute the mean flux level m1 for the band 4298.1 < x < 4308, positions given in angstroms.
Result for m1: 24.7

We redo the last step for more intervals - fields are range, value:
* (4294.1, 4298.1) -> 29.6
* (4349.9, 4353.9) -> 37.8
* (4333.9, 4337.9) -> 37.7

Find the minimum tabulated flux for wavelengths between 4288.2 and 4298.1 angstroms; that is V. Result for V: 26.38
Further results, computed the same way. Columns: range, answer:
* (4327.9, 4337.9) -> 36.51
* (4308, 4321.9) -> 26.22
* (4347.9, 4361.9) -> 35.54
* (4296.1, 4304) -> 21.63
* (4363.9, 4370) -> 39.28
